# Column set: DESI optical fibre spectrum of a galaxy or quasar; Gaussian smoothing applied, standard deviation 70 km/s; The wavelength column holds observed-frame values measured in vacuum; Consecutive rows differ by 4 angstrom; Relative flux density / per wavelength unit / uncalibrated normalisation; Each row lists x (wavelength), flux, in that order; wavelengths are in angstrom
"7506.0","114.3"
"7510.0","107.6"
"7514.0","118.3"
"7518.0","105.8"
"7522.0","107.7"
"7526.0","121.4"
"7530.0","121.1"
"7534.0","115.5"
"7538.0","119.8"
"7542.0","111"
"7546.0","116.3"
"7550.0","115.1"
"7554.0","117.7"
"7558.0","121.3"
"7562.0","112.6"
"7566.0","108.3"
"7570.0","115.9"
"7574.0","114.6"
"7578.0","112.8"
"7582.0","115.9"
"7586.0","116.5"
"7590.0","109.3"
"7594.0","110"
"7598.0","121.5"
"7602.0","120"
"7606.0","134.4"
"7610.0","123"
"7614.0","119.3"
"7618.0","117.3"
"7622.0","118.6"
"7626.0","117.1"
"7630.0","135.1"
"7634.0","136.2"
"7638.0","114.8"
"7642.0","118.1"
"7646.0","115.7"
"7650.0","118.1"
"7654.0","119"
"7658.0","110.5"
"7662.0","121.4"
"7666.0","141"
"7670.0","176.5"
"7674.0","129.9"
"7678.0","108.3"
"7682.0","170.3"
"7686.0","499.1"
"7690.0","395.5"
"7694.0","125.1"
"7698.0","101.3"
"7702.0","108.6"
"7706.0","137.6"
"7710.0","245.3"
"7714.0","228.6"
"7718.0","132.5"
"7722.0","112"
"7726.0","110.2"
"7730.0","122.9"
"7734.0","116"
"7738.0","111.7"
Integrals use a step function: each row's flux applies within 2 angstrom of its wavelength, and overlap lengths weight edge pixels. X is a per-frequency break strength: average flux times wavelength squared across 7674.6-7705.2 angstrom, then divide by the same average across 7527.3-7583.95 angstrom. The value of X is 1.9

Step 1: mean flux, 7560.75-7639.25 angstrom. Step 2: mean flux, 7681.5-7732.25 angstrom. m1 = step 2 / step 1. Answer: 1.61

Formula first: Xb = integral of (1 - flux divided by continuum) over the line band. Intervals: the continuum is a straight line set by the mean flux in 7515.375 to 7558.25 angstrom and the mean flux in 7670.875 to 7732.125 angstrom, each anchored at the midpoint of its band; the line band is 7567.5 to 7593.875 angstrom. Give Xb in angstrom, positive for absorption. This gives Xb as 3.8 angstrom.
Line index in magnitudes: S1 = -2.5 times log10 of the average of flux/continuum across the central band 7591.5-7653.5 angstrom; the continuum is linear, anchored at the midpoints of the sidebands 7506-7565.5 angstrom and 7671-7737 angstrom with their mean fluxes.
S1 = 0.21 mag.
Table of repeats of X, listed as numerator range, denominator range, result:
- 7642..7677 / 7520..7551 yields 1.14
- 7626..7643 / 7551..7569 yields 1.11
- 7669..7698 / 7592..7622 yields 1.88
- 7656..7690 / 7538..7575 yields 1.75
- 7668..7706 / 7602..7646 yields 1.64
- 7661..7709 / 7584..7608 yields 1.61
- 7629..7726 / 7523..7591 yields 1.45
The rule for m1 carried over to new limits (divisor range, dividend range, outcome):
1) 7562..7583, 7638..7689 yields 1.44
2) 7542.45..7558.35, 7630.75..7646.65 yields 1.05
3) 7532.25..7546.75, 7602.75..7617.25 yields 1.08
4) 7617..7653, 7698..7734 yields 1.20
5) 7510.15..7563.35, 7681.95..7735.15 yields 1.63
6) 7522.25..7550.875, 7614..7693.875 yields 1.37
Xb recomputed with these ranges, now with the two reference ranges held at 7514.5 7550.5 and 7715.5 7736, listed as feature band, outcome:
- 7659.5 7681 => -3.04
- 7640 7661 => 0.42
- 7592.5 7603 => -0.01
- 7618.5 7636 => -1.16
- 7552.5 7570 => 0.14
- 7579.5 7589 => 0.11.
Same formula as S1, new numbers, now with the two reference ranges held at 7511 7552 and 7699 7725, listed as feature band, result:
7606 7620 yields 0.100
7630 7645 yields 0.125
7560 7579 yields 0.100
